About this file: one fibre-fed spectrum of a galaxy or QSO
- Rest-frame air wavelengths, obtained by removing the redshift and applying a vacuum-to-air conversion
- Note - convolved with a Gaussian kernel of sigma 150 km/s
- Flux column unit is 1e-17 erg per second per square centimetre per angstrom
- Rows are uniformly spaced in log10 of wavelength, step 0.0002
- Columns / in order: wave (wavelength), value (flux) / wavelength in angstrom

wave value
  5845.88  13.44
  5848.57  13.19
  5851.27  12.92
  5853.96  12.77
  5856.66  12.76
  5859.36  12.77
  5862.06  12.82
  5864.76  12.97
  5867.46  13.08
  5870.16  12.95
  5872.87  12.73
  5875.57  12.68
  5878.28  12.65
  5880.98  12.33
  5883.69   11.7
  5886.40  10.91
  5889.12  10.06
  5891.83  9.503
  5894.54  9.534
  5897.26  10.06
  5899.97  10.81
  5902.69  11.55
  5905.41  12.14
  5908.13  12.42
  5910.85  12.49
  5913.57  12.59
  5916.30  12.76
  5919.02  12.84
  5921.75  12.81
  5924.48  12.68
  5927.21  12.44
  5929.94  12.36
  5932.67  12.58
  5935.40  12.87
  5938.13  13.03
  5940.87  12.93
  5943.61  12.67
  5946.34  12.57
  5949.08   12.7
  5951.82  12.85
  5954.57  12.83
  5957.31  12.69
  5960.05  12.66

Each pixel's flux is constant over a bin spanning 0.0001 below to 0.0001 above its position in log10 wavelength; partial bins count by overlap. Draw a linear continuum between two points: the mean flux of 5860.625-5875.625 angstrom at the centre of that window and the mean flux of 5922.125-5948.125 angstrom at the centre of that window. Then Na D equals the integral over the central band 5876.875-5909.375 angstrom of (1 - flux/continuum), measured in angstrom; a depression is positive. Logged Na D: 4.3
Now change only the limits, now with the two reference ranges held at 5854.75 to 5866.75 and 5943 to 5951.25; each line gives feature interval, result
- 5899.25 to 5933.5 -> 1.0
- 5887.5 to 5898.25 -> 2.5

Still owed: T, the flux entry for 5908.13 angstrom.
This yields 12.42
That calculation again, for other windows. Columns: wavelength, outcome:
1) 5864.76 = 12.97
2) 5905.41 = 12.14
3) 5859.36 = 12.77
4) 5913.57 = 12.59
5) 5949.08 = 12.7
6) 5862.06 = 12.82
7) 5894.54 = 9.534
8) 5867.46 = 13.08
